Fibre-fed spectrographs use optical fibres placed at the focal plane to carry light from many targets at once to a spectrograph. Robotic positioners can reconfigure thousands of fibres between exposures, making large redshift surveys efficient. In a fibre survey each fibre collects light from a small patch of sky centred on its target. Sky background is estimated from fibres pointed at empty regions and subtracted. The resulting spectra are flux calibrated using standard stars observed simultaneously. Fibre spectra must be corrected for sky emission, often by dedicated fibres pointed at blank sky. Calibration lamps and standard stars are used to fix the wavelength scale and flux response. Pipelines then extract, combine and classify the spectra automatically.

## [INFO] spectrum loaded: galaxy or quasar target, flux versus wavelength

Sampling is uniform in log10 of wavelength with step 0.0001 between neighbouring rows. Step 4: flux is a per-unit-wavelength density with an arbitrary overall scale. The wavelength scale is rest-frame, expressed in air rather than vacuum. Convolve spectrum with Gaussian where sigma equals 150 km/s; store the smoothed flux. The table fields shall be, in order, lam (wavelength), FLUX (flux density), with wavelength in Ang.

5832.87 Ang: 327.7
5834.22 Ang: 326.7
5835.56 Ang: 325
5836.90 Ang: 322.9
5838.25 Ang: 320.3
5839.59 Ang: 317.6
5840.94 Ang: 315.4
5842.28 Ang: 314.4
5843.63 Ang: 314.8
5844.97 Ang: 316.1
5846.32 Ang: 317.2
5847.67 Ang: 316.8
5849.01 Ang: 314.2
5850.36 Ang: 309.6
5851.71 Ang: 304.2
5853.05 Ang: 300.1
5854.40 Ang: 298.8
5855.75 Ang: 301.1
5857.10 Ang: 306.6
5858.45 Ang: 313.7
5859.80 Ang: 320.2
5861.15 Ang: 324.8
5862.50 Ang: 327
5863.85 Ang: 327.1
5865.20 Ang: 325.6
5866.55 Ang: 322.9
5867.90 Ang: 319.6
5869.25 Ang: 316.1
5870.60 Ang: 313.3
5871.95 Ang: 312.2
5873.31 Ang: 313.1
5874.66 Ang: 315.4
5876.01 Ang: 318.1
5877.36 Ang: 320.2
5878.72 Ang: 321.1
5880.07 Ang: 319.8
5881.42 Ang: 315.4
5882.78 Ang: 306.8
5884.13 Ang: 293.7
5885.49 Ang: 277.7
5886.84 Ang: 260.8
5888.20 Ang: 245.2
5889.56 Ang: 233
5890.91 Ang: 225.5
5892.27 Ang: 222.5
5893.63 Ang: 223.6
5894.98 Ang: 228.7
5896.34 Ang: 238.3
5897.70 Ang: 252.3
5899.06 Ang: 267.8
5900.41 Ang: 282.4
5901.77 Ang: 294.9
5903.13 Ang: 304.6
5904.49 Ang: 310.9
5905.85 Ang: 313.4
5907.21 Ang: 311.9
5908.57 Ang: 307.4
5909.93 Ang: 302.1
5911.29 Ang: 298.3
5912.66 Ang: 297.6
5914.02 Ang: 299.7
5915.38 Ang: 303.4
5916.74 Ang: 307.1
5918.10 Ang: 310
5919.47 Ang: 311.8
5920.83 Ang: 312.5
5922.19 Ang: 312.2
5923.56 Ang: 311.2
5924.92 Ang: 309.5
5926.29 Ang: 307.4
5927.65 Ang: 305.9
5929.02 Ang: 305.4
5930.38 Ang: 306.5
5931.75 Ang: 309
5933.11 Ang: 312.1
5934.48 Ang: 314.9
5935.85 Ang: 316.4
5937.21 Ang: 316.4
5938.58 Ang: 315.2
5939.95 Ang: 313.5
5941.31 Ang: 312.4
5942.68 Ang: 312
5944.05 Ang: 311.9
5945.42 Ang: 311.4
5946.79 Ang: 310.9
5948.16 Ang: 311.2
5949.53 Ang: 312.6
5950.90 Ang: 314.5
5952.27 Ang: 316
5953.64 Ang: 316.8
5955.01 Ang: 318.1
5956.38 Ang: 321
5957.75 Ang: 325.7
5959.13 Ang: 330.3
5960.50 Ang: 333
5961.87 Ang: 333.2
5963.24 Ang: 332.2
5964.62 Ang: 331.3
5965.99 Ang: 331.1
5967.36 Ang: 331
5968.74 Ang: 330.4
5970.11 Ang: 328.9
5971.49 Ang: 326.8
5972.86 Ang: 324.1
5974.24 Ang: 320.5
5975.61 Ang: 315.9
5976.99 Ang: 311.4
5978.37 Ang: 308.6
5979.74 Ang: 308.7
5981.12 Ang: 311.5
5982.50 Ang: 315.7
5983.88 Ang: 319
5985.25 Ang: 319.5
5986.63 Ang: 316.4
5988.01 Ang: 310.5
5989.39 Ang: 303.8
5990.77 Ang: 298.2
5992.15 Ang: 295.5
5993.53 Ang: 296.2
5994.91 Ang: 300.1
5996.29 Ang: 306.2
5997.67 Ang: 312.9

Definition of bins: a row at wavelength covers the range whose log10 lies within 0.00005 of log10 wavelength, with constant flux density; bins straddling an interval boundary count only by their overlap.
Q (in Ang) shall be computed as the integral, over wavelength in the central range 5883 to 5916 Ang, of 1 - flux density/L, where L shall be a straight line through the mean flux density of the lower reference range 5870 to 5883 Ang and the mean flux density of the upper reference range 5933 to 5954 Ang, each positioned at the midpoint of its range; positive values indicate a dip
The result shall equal 4.2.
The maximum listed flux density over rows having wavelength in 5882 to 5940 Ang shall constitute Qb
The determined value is 316.4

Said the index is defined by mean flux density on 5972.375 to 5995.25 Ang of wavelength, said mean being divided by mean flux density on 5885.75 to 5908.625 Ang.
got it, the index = 1.17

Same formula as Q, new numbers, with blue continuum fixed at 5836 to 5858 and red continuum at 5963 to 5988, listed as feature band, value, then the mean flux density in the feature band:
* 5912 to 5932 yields 0.6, 307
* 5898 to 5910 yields 0.7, 298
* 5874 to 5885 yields 0.0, 313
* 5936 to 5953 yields 0.3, 313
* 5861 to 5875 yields -0.3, 320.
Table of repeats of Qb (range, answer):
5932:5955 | 316.8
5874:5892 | 321.1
